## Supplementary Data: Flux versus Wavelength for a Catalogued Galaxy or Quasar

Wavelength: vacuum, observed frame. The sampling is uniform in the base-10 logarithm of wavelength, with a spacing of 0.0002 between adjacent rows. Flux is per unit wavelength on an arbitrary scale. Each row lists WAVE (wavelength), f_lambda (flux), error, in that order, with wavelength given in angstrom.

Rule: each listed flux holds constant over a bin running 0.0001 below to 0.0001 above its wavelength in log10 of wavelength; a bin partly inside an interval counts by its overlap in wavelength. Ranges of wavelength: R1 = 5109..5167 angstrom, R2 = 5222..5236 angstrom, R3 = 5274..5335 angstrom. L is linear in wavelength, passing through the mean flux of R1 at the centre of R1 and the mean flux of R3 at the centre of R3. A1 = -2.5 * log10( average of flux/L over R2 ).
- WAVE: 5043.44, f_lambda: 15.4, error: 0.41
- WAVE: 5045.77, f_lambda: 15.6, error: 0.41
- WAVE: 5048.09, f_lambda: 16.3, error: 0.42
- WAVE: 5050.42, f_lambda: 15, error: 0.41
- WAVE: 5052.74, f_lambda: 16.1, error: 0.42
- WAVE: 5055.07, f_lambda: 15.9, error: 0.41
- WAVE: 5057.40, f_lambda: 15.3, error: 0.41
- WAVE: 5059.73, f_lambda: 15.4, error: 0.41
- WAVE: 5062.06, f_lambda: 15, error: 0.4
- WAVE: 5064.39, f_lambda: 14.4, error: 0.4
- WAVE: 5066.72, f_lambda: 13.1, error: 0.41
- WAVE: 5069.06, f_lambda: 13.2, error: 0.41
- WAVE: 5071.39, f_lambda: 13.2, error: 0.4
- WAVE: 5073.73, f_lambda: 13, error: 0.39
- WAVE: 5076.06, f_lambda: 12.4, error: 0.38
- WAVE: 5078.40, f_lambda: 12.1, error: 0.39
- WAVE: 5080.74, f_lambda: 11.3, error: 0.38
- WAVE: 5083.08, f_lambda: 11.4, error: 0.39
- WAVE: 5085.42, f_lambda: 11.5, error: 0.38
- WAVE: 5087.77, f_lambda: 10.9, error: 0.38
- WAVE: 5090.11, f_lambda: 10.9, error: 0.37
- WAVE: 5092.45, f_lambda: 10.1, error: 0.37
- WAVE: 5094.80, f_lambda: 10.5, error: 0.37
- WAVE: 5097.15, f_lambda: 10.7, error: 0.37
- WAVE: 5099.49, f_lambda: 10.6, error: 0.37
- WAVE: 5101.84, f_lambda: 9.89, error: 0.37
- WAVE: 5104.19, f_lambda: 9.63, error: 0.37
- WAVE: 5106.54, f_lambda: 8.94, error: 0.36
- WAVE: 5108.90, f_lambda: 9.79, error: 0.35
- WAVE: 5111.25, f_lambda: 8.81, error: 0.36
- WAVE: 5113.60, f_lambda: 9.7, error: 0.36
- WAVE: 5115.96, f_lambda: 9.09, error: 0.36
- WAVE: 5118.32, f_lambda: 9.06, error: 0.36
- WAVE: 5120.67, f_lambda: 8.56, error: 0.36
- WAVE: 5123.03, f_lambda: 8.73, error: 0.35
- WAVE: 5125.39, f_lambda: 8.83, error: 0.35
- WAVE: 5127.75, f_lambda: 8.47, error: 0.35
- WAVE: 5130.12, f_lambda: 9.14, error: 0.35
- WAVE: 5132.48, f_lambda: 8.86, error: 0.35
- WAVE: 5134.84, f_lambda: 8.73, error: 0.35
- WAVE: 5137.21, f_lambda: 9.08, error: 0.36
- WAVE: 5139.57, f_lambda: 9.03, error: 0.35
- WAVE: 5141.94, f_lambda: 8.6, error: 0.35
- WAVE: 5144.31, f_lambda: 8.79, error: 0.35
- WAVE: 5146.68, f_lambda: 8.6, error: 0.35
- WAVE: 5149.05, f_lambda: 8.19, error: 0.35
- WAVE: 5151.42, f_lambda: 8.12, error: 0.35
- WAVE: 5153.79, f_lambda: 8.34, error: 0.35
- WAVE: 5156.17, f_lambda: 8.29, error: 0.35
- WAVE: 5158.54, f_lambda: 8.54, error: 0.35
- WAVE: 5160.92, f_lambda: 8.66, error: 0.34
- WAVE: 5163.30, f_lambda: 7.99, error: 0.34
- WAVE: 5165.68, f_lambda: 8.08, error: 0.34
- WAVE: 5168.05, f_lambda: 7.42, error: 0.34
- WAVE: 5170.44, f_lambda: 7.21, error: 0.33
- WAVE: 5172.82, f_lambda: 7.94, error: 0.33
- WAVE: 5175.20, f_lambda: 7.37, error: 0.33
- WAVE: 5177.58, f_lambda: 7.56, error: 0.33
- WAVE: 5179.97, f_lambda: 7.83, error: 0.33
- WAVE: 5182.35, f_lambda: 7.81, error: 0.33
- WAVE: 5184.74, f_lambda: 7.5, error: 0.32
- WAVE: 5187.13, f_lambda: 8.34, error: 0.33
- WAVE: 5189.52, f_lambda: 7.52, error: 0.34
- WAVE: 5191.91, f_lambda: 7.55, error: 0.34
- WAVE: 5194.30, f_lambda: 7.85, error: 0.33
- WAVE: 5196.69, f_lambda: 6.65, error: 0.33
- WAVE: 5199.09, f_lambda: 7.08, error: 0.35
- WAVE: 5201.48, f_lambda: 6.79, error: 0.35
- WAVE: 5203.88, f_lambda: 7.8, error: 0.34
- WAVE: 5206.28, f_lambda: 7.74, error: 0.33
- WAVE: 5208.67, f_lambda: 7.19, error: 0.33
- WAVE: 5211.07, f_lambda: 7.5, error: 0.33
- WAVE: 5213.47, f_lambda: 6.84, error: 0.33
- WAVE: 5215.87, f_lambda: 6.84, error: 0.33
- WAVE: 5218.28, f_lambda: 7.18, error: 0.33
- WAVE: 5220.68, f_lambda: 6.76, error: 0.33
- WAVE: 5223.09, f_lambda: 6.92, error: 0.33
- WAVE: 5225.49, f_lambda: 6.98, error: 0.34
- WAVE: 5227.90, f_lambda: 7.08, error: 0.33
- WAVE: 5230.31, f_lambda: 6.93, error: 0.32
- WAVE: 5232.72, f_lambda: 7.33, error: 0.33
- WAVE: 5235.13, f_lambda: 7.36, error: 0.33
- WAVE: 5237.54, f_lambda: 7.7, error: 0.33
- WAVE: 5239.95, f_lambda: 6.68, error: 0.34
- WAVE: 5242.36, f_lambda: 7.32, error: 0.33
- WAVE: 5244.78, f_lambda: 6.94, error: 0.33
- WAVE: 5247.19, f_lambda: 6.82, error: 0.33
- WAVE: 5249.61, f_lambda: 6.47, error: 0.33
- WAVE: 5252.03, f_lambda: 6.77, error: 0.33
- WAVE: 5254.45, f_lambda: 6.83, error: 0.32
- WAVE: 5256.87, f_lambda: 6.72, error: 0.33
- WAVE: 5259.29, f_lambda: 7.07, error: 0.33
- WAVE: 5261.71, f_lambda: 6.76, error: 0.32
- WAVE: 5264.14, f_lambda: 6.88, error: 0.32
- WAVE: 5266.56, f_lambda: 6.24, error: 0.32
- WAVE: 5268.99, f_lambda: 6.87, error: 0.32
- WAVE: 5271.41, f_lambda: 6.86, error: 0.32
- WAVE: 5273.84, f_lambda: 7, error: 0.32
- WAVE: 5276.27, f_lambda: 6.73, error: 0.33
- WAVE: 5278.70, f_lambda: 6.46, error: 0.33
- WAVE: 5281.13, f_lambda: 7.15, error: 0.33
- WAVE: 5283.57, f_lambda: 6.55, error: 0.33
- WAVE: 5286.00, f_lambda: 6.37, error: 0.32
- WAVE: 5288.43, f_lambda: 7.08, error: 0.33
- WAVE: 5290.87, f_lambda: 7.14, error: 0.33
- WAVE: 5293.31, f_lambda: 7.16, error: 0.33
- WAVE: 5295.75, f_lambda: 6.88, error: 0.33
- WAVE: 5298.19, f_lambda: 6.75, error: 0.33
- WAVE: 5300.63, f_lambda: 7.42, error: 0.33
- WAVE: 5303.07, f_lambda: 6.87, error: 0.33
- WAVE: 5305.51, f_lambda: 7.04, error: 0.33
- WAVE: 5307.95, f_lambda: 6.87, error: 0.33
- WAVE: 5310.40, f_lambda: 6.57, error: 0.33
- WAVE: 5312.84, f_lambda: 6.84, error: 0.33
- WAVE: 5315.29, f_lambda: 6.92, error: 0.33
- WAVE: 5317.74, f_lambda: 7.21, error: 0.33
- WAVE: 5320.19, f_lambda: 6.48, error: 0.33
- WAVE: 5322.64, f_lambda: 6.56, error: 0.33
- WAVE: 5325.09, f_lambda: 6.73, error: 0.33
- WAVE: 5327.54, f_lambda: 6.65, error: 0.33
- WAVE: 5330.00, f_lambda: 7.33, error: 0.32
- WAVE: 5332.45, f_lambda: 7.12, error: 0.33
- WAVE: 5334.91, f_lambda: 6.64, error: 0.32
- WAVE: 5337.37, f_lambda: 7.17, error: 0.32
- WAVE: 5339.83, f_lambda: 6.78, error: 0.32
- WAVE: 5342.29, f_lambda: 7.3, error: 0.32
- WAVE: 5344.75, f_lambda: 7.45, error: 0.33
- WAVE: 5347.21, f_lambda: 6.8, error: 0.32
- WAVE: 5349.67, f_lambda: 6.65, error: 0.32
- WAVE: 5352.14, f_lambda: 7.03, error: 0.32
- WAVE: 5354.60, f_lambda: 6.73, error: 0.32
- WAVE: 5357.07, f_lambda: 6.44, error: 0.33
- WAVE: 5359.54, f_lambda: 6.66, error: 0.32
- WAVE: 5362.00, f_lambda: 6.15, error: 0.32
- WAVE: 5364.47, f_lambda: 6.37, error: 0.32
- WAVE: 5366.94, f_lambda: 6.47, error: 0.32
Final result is 0.09 mag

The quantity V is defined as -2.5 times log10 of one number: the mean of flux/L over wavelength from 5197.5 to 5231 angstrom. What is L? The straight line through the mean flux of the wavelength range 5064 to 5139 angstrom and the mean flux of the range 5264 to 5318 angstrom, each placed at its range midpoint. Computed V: 0.17 mag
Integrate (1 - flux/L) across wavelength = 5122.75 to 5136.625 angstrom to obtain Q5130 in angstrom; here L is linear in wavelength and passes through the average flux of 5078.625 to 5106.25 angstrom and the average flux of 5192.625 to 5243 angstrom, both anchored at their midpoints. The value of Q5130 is 1.18 angstrom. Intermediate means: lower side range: 10.7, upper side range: 7.17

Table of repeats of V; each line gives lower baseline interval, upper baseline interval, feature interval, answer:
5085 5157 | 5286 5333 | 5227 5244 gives 0.09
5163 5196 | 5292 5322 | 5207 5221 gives 0.06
